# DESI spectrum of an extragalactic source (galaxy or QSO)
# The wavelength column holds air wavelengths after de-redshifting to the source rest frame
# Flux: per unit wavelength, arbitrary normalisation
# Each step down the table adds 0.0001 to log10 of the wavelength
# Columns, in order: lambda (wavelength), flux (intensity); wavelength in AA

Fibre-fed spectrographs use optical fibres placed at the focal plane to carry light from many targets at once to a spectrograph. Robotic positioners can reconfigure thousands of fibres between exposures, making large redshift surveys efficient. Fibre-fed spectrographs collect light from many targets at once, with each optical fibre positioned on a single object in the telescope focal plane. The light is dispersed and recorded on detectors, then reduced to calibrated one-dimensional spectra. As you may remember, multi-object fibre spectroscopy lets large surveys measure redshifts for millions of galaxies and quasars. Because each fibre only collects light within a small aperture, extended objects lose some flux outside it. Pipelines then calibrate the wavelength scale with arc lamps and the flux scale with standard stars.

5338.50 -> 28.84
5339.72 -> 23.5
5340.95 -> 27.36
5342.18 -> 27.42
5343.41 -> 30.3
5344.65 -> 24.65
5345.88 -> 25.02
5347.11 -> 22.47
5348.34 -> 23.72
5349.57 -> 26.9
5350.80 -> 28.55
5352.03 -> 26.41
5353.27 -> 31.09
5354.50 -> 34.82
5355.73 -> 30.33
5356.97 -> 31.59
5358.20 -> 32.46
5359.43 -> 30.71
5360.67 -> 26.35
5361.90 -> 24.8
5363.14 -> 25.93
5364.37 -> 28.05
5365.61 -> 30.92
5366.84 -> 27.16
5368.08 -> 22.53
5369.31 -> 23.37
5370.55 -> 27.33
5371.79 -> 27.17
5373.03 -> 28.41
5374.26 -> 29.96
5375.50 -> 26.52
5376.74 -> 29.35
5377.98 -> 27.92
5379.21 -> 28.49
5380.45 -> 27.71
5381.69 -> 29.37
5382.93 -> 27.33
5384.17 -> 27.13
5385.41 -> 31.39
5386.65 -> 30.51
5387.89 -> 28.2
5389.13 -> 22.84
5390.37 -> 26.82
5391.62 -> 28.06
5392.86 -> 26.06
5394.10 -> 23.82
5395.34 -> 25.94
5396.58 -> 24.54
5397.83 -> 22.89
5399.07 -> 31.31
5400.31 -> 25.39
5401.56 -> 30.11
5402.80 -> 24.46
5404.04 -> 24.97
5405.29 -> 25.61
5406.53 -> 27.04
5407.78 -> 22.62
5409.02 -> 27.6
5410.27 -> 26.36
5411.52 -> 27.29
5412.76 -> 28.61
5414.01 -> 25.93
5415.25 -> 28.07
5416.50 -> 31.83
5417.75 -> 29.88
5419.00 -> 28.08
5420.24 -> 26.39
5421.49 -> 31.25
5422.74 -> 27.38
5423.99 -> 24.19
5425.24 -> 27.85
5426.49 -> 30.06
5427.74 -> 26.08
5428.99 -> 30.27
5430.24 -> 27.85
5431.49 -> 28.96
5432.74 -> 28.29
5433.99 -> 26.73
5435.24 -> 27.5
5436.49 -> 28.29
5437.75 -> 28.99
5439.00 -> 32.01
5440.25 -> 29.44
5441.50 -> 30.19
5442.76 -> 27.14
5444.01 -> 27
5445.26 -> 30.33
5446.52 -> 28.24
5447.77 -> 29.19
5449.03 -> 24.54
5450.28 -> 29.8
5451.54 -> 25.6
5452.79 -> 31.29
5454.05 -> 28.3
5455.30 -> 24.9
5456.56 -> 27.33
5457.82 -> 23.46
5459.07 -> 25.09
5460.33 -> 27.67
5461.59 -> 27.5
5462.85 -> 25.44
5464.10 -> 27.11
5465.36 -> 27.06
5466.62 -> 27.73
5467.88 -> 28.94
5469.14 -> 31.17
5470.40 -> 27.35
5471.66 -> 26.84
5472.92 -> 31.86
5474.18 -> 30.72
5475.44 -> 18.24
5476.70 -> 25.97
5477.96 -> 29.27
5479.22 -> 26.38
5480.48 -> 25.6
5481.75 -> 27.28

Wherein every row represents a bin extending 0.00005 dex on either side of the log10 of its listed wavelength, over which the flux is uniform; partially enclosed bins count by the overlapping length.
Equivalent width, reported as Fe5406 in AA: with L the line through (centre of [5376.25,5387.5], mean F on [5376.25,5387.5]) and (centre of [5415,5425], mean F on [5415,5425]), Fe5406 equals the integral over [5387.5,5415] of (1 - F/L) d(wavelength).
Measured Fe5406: 2.3 AA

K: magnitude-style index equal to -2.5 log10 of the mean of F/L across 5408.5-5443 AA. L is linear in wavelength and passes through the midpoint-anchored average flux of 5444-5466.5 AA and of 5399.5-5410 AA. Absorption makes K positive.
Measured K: -0.07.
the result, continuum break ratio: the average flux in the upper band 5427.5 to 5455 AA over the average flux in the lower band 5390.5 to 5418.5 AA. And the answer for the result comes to 1.1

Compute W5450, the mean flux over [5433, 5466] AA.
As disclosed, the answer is 27.7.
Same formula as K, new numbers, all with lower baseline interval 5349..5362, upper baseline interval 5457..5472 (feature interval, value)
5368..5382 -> 0.065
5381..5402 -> 0.066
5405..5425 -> 0.033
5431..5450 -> -0.031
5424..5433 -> -0.009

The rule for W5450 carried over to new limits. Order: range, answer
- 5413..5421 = 28.4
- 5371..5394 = 27.9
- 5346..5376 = 27.8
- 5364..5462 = 27.5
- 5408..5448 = 28.3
